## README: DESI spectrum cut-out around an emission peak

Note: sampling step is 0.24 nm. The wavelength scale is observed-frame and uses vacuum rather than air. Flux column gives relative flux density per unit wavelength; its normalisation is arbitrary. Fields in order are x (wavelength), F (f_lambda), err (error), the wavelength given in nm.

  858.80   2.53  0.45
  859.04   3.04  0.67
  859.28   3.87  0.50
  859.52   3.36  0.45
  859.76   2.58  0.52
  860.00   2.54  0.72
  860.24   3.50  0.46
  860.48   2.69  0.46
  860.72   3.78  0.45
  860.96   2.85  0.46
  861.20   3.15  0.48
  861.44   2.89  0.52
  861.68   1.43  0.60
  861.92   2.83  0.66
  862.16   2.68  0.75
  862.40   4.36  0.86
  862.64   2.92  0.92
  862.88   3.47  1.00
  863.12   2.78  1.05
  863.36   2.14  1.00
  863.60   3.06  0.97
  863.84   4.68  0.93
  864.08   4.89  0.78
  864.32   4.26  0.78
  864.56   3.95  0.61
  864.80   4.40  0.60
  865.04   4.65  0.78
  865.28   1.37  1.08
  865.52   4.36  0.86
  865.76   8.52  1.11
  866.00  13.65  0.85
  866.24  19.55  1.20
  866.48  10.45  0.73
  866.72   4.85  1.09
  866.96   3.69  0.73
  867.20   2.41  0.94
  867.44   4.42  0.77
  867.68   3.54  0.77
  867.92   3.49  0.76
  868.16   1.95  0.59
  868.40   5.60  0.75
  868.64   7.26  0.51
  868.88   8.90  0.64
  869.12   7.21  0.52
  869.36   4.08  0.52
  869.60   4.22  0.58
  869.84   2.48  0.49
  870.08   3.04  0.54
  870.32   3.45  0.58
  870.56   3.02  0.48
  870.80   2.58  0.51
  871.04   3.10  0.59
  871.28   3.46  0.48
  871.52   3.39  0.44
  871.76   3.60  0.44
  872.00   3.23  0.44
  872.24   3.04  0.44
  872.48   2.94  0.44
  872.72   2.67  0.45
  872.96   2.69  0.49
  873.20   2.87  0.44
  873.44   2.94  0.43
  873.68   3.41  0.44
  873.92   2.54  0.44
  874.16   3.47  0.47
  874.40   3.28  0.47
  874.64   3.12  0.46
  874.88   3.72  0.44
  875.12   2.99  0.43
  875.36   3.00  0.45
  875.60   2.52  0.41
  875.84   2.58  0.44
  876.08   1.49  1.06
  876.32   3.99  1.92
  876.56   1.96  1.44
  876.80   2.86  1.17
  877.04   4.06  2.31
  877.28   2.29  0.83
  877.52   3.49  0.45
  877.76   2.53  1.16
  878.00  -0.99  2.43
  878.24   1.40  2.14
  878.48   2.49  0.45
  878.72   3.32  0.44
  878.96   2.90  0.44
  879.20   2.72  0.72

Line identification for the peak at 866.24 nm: Halpha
